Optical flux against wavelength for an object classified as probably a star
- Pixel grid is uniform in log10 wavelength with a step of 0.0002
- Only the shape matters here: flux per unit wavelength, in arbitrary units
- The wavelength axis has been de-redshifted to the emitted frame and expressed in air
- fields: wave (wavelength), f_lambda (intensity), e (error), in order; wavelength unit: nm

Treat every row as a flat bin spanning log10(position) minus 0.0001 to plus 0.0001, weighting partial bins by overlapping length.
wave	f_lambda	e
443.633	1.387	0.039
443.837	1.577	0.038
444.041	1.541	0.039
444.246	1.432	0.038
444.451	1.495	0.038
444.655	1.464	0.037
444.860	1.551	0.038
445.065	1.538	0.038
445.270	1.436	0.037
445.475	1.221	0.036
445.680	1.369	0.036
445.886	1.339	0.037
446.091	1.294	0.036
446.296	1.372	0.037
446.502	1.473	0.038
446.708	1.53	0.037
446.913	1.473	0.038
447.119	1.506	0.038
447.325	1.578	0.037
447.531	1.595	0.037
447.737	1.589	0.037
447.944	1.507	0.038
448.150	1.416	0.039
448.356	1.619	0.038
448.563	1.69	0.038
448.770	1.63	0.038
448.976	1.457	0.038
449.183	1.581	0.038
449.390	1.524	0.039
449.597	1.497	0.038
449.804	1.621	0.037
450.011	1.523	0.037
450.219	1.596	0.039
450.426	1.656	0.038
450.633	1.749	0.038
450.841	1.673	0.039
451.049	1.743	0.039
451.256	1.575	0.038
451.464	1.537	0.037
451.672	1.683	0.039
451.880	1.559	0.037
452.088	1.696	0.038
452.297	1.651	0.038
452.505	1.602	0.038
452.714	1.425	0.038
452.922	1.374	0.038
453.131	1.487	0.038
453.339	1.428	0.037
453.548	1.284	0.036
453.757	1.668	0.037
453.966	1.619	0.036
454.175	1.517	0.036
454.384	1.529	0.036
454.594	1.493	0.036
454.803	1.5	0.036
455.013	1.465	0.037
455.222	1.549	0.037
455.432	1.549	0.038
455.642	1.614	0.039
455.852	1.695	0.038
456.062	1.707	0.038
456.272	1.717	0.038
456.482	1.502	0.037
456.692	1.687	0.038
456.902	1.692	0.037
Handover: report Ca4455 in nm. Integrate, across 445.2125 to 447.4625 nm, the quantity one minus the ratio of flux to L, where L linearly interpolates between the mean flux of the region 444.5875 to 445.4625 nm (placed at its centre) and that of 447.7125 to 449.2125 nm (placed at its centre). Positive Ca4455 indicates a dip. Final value 0.13 nm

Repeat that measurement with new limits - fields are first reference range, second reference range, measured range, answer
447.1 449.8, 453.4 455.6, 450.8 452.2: -0.09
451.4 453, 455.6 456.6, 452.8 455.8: 0.20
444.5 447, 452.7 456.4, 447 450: -0.20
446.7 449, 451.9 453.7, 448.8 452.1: -0.17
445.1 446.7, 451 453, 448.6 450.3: -0.07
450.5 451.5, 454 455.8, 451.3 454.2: 0.12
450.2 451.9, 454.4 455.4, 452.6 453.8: 0.10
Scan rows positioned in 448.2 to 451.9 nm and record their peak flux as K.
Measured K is 1.749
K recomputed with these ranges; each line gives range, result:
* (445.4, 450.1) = 1.69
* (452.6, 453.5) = 1.487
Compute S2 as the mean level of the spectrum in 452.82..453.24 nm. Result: 1.43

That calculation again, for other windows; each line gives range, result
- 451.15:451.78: 1.6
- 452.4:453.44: 1.46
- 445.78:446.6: 1.37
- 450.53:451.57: 1.66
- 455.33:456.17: 1.64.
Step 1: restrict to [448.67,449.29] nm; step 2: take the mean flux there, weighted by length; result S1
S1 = 1.56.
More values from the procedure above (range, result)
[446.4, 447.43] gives 1.51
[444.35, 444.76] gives 1.48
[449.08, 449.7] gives 1.53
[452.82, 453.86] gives 1.45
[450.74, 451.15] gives 1.71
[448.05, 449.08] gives 1.56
